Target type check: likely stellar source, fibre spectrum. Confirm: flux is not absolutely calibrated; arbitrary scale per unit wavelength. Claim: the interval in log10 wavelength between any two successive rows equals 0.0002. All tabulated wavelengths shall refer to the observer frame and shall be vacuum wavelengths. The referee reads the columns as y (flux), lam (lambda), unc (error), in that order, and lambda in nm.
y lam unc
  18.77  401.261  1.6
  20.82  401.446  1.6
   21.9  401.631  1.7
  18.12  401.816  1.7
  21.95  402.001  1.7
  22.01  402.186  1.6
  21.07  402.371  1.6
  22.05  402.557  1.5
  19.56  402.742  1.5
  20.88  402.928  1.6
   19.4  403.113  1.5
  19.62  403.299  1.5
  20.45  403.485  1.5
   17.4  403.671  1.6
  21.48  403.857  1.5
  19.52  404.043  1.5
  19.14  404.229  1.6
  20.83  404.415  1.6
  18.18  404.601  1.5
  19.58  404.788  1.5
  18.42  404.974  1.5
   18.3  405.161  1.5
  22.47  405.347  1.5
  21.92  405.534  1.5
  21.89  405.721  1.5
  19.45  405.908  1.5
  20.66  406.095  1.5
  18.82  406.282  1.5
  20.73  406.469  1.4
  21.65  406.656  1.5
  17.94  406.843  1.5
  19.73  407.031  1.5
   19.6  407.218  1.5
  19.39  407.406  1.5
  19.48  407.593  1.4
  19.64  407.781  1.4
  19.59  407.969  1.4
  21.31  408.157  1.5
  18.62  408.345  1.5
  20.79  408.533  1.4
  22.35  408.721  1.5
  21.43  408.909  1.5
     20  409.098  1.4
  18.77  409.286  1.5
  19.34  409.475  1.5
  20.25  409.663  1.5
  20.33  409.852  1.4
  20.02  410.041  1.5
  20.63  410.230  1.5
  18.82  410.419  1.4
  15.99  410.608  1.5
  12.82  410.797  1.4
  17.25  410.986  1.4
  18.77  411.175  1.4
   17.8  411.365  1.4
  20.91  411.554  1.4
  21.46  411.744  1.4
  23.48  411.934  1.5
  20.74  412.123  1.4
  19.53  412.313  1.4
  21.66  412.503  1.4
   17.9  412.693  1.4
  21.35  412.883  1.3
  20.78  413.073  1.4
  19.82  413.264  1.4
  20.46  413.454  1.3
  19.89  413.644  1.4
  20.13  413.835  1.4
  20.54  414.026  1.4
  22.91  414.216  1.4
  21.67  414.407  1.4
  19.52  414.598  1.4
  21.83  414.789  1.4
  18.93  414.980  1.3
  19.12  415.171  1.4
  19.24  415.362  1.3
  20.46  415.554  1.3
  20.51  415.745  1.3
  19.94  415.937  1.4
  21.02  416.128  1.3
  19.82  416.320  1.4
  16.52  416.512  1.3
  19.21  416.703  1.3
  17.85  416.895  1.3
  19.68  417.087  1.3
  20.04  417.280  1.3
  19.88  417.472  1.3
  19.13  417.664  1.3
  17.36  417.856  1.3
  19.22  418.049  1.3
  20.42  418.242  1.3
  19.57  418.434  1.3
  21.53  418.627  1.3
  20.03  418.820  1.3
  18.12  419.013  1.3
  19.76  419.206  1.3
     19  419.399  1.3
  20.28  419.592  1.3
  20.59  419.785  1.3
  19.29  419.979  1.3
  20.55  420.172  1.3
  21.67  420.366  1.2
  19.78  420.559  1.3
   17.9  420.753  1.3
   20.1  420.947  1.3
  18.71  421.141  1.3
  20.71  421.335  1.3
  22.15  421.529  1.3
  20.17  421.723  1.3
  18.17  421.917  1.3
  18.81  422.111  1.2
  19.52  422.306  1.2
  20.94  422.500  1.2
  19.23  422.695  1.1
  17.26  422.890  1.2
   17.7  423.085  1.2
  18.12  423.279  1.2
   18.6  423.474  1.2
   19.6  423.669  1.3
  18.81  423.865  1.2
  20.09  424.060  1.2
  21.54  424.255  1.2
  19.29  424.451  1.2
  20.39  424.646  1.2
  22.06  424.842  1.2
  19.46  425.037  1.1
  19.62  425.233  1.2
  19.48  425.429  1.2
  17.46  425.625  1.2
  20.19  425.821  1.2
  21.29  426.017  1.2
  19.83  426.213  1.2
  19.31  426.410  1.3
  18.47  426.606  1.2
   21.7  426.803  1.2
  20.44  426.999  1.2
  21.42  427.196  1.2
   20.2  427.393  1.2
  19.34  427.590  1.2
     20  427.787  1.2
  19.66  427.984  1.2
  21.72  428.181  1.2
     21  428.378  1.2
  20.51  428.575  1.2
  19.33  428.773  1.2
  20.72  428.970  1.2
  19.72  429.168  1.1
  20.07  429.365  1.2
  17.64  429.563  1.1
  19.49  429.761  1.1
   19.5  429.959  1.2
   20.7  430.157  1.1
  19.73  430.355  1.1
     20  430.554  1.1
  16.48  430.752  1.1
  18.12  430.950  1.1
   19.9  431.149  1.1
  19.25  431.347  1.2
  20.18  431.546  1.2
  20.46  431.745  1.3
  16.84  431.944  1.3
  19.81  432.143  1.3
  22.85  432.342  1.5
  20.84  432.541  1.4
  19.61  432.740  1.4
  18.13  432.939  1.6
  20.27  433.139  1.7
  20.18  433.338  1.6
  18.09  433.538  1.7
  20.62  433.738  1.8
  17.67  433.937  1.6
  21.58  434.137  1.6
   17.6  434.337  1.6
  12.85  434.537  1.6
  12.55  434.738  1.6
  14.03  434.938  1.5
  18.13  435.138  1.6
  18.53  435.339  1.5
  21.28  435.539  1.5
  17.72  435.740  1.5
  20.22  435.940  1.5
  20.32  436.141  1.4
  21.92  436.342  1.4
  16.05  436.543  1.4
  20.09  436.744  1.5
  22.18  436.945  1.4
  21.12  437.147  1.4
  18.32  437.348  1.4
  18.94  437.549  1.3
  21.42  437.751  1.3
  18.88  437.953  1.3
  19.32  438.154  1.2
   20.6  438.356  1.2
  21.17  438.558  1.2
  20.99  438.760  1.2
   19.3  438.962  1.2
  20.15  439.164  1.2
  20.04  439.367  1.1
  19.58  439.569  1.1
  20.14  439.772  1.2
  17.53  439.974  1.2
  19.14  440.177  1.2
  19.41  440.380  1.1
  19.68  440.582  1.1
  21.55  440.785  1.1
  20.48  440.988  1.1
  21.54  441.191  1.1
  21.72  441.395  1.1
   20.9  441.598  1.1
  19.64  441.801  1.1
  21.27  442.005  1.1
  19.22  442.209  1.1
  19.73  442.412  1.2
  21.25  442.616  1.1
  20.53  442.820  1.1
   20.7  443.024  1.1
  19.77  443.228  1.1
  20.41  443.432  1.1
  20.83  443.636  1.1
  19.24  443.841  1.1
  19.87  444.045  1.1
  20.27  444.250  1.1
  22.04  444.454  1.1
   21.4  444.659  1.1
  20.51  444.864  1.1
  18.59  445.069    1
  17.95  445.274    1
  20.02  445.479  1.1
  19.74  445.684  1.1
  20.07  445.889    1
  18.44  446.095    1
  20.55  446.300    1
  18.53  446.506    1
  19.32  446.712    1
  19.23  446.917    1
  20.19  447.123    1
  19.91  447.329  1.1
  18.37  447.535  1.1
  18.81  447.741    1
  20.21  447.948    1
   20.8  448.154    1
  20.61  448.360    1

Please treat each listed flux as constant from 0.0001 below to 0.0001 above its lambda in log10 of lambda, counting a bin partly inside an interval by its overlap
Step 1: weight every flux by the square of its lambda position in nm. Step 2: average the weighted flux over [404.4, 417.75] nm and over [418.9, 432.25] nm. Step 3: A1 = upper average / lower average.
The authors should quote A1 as 1.06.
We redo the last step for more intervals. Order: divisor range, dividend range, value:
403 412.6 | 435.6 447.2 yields 1.18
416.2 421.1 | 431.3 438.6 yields 1.06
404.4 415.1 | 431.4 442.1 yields 1.11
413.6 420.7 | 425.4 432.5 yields 1.06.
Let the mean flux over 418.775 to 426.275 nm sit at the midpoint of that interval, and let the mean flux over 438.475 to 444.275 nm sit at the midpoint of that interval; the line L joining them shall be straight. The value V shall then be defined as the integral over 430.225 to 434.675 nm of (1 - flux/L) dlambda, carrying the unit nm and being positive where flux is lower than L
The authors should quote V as 0.19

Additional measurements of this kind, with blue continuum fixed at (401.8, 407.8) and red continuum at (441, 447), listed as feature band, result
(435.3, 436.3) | 0.01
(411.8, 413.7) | -0.05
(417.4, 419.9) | 0.06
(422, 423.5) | 0.10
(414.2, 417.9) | 0.07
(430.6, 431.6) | 0.07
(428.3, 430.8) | 0.06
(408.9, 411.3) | 0.17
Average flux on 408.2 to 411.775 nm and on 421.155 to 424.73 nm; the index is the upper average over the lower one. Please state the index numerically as 1.01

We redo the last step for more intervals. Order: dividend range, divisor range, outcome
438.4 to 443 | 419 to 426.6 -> 1.03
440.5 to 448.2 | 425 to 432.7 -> 1.01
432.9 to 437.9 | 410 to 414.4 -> 0.95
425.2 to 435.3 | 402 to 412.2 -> 0.97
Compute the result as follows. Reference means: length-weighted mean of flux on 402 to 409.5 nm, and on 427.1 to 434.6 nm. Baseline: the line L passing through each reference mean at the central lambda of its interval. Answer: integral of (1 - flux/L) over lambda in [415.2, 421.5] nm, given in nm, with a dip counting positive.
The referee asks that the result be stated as 0.06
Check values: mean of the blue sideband 20.1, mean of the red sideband 19.6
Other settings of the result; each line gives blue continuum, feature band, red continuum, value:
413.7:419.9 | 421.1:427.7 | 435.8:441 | 0.042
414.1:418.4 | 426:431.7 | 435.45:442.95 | 0.028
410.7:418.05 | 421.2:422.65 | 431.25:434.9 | -0.050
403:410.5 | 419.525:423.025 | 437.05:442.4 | 0.047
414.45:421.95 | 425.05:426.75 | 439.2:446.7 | 0.026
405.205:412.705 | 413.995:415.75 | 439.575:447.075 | -0.051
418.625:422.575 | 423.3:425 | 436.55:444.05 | -0.003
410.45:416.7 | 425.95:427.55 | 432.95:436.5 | -0.116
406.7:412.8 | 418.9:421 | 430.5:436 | -0.058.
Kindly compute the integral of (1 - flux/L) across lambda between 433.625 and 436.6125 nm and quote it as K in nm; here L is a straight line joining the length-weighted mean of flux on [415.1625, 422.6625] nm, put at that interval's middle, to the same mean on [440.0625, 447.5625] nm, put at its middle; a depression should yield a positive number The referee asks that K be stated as 0.27 nm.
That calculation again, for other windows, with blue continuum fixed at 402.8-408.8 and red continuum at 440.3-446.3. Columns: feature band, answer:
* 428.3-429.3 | 0.00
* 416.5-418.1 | 0.09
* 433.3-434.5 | 0.08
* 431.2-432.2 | 0.04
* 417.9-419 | 0.01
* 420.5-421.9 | 0.02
